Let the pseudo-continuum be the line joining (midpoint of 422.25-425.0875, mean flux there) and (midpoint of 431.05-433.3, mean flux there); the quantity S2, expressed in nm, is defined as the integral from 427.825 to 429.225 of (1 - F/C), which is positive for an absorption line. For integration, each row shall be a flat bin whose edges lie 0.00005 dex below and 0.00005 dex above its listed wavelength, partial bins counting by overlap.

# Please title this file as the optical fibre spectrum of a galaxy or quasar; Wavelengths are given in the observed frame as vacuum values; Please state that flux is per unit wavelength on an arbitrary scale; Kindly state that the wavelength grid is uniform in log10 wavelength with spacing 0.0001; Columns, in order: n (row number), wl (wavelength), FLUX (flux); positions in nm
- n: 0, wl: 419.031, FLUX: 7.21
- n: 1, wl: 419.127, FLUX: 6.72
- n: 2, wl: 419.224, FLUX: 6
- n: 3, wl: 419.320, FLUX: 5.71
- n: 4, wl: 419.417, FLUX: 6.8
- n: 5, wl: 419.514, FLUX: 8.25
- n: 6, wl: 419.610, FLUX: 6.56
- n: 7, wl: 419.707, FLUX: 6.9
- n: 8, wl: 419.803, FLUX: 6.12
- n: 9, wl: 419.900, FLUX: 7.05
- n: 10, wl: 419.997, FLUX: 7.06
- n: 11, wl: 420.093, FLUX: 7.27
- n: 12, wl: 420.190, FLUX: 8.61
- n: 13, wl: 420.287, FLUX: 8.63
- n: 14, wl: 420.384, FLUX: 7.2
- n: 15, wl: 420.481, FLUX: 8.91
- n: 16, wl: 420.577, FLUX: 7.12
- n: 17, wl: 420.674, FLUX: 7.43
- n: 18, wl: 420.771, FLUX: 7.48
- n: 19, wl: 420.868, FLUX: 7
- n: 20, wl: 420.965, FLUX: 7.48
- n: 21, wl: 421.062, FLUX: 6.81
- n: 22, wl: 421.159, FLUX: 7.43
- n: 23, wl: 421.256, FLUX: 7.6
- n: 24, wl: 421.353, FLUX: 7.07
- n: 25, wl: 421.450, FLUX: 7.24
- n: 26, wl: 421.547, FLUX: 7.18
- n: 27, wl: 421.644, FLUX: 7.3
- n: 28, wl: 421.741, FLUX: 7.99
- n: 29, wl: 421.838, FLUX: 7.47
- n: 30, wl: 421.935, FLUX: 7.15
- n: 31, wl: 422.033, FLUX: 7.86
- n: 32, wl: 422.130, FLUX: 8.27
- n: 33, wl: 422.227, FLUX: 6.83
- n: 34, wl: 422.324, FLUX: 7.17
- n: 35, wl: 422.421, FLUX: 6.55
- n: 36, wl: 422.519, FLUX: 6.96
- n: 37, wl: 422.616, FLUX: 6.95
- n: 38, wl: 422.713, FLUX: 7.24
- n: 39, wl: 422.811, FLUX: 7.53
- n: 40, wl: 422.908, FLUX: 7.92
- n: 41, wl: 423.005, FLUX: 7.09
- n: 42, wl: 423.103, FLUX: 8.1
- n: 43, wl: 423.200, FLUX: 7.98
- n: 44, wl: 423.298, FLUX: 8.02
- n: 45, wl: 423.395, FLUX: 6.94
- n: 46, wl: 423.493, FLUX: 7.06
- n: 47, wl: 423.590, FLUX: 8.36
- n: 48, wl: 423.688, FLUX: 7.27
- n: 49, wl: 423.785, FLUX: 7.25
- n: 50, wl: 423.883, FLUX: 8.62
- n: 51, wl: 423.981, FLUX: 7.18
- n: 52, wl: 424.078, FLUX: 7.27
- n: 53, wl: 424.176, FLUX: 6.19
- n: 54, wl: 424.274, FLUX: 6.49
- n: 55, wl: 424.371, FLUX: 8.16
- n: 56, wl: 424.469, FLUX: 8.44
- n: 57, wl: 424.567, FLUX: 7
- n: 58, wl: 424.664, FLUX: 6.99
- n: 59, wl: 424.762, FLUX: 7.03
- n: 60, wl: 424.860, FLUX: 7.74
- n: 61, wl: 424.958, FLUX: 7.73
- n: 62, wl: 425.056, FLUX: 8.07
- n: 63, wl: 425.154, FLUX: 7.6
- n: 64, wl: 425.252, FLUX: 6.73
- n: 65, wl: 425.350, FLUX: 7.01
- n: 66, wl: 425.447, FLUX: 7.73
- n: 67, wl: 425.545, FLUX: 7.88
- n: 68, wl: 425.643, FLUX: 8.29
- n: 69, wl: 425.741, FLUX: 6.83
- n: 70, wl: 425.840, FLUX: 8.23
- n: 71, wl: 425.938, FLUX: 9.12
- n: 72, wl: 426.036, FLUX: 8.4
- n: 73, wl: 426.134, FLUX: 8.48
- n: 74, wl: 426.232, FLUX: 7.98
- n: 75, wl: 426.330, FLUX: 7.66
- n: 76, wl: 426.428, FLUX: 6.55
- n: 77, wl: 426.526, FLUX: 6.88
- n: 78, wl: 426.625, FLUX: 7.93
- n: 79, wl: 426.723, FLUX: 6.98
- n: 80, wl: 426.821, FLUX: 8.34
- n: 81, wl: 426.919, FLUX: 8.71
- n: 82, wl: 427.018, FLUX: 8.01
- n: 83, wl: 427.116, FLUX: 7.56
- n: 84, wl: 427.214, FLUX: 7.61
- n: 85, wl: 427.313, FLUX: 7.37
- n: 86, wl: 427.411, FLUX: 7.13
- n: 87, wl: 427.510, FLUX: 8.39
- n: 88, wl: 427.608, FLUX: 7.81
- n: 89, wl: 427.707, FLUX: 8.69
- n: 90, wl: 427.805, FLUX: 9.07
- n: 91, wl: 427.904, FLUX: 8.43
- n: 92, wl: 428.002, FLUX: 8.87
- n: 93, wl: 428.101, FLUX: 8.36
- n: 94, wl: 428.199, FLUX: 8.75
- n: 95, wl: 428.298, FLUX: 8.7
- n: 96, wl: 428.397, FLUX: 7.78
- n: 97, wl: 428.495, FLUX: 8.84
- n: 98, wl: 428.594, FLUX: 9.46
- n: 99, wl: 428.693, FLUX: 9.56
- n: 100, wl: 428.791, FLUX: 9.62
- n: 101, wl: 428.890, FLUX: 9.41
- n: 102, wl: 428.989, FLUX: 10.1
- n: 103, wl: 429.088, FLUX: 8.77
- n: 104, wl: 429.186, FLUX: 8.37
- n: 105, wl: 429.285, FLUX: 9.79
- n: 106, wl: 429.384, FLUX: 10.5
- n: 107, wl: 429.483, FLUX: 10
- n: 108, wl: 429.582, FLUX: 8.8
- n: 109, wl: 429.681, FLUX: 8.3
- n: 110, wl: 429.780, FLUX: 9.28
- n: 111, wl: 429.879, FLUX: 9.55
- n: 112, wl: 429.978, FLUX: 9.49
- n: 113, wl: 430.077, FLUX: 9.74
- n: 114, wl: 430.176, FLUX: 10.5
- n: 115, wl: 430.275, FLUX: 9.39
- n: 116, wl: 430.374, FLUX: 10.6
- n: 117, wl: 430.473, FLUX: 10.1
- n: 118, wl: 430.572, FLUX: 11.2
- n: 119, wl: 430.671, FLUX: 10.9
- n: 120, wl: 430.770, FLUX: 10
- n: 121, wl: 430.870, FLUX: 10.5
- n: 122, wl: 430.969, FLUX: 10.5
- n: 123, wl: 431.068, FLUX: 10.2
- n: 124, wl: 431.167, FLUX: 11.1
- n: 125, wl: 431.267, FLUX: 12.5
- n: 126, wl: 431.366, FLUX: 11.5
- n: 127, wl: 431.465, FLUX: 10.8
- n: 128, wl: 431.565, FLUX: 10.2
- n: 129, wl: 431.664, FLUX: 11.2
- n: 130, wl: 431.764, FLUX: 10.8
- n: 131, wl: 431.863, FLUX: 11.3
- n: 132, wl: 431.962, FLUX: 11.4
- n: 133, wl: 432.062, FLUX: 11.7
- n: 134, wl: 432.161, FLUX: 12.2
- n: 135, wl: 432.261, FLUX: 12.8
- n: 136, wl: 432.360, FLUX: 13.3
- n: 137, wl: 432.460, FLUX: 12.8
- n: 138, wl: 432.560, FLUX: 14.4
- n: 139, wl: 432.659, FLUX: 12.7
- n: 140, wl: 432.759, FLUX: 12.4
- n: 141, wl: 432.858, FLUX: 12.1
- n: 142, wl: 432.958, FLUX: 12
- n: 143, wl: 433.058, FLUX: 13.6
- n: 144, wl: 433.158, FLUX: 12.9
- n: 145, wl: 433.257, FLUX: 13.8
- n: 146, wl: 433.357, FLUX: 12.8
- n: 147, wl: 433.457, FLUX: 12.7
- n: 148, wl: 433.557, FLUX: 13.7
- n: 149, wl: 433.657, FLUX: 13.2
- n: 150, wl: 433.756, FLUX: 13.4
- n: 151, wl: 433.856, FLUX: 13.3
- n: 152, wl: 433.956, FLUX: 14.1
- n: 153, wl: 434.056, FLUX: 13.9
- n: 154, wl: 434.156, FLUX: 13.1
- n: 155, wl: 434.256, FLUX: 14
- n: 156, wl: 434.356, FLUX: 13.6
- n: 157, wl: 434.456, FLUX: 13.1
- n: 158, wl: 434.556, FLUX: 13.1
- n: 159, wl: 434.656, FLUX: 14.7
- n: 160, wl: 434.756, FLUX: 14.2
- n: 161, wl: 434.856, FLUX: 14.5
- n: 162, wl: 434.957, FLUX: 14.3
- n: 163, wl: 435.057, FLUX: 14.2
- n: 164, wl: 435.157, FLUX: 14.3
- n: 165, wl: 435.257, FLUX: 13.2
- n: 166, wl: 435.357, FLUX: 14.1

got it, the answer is 0.16 nm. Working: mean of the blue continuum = 7.41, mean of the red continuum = 12.1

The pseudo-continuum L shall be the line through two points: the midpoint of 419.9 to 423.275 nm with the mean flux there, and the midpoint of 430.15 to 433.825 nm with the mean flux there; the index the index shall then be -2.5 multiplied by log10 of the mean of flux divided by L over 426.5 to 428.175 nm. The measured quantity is 0.23 mag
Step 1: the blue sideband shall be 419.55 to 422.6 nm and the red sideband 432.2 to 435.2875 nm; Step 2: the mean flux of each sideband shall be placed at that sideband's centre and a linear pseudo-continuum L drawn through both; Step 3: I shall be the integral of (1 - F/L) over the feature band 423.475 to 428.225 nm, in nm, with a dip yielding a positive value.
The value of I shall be 0.92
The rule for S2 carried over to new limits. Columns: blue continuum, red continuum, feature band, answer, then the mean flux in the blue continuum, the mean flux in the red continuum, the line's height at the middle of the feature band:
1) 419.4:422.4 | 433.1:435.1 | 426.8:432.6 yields 0.876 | 7.39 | 13.6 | 11.6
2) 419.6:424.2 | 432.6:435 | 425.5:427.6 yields 0.411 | 7.4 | 13.4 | 9.74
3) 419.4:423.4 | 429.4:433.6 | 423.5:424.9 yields 0.176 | 7.4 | 11.3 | 8.49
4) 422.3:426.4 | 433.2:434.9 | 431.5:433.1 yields 0.046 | 7.55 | 13.6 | 12.5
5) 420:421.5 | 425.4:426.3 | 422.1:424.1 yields 0.088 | 7.54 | 8.09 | 7.79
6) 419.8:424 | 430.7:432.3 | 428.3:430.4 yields 0.190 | 7.46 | 11.2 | 10.3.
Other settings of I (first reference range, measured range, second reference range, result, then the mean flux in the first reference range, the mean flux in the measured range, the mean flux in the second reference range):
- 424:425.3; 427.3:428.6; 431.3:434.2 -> 0.15 nm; 7.34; 8.4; 12.6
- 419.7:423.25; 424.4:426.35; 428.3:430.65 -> 0.16 nm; 7.41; 7.75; 9.53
